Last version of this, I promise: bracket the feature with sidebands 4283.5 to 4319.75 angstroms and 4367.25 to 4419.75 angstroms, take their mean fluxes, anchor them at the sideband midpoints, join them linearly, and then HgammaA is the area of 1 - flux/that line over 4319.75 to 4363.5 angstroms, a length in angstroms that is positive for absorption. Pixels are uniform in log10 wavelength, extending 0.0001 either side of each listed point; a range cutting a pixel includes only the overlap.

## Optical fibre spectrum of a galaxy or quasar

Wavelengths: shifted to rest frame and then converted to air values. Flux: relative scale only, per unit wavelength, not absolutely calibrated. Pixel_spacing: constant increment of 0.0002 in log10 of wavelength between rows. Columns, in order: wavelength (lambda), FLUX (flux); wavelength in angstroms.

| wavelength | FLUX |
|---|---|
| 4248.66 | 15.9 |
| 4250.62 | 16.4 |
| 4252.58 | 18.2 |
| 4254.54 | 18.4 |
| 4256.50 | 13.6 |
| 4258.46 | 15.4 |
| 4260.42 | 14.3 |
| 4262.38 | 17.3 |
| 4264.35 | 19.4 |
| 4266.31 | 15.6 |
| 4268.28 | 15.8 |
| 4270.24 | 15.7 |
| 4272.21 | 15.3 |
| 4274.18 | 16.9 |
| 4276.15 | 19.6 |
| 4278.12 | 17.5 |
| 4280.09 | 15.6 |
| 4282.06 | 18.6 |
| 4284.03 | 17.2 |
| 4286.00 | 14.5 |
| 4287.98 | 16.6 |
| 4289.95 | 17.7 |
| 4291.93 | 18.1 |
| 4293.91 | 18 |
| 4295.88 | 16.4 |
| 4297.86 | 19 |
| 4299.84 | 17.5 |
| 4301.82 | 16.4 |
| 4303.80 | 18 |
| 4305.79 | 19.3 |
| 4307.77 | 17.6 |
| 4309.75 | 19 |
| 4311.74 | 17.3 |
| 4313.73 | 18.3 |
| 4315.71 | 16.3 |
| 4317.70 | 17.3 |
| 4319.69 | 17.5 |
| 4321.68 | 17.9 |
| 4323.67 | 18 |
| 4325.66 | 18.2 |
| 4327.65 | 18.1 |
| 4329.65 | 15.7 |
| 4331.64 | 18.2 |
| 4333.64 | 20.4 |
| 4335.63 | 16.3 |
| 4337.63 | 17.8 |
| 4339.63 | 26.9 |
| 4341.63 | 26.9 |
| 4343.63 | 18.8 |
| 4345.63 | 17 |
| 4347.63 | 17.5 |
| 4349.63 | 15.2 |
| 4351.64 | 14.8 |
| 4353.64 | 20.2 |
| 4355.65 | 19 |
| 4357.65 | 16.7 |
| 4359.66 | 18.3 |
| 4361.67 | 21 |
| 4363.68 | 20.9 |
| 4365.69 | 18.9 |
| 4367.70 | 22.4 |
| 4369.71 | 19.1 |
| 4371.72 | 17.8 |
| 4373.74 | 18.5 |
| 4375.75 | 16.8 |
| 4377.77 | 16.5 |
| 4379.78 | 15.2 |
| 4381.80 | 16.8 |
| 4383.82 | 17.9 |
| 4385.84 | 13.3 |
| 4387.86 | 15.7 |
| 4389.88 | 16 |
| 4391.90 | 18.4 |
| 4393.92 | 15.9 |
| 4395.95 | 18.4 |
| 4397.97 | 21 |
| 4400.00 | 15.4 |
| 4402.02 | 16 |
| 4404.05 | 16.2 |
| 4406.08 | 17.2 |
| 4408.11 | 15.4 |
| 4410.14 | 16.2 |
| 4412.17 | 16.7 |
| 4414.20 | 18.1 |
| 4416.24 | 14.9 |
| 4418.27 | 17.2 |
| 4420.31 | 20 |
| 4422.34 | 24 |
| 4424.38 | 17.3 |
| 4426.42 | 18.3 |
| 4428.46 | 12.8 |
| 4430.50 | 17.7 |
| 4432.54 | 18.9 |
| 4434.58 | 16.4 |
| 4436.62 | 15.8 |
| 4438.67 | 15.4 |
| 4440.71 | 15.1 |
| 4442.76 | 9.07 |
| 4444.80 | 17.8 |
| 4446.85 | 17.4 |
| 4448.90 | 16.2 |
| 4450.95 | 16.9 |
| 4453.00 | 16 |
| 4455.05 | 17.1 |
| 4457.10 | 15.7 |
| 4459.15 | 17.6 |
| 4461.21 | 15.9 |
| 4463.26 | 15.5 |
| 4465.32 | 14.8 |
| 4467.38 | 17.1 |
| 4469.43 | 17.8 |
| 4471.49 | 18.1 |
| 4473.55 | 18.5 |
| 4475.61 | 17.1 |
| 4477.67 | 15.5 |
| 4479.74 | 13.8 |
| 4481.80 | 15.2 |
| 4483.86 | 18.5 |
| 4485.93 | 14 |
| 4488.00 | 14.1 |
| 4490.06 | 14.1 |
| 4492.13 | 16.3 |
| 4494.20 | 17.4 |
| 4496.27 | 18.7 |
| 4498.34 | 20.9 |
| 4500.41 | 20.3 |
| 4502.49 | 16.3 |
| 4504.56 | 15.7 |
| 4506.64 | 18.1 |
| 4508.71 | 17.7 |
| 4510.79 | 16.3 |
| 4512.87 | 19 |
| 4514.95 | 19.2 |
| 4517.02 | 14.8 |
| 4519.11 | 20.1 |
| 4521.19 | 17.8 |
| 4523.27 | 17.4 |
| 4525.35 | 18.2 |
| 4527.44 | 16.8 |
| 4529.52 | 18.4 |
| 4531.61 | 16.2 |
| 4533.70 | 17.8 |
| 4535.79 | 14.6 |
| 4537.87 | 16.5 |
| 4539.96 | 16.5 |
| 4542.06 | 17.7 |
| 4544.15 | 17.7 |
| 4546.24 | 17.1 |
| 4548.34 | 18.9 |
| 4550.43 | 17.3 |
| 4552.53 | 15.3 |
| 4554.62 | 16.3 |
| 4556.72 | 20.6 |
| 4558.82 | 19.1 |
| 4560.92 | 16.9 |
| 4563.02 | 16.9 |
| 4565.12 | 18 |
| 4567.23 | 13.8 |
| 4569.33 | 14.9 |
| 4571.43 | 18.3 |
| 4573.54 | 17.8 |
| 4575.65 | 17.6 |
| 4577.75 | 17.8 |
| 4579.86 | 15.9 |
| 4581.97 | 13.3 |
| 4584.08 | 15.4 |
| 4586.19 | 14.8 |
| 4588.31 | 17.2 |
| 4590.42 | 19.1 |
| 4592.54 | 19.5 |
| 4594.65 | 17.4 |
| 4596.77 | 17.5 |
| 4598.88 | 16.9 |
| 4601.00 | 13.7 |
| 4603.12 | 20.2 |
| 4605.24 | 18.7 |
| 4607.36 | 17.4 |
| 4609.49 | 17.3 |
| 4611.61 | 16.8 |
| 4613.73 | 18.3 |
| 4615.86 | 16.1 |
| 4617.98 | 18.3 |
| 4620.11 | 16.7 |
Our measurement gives -3.7 angstroms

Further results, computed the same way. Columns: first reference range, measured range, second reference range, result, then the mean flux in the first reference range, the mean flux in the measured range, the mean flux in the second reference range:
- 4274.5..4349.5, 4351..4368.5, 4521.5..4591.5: -1.3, 18.1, 19.2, 17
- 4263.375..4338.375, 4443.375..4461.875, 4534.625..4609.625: 0.7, 17.4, 16.6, 17.1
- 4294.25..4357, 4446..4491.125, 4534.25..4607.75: 3.5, 18.3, 16.2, 17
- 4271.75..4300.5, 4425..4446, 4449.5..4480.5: 1.1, 17.3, 15.8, 16.5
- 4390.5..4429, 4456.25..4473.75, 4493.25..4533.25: 0.9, 17.4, 16.7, 17.9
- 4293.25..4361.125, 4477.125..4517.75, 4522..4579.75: 1.4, 18.3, 16.8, 17.2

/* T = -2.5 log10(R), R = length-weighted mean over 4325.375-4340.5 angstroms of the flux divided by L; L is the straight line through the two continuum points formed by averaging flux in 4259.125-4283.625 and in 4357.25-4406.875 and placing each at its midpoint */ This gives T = -0.10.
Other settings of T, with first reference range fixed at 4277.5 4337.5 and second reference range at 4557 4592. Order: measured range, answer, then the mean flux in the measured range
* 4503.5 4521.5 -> -0.041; 17.6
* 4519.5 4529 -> -0.053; 17.8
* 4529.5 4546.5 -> 0.004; 16.8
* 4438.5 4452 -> 0.117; 15.4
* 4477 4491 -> 0.138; 15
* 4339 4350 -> -0.173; 20.5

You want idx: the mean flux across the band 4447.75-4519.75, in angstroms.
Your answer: 16.9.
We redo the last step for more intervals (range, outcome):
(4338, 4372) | 19.5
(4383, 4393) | 16.2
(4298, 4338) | 17.8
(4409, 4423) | 18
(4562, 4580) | 16.8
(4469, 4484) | 16.7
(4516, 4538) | 17.2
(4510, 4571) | 17.3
